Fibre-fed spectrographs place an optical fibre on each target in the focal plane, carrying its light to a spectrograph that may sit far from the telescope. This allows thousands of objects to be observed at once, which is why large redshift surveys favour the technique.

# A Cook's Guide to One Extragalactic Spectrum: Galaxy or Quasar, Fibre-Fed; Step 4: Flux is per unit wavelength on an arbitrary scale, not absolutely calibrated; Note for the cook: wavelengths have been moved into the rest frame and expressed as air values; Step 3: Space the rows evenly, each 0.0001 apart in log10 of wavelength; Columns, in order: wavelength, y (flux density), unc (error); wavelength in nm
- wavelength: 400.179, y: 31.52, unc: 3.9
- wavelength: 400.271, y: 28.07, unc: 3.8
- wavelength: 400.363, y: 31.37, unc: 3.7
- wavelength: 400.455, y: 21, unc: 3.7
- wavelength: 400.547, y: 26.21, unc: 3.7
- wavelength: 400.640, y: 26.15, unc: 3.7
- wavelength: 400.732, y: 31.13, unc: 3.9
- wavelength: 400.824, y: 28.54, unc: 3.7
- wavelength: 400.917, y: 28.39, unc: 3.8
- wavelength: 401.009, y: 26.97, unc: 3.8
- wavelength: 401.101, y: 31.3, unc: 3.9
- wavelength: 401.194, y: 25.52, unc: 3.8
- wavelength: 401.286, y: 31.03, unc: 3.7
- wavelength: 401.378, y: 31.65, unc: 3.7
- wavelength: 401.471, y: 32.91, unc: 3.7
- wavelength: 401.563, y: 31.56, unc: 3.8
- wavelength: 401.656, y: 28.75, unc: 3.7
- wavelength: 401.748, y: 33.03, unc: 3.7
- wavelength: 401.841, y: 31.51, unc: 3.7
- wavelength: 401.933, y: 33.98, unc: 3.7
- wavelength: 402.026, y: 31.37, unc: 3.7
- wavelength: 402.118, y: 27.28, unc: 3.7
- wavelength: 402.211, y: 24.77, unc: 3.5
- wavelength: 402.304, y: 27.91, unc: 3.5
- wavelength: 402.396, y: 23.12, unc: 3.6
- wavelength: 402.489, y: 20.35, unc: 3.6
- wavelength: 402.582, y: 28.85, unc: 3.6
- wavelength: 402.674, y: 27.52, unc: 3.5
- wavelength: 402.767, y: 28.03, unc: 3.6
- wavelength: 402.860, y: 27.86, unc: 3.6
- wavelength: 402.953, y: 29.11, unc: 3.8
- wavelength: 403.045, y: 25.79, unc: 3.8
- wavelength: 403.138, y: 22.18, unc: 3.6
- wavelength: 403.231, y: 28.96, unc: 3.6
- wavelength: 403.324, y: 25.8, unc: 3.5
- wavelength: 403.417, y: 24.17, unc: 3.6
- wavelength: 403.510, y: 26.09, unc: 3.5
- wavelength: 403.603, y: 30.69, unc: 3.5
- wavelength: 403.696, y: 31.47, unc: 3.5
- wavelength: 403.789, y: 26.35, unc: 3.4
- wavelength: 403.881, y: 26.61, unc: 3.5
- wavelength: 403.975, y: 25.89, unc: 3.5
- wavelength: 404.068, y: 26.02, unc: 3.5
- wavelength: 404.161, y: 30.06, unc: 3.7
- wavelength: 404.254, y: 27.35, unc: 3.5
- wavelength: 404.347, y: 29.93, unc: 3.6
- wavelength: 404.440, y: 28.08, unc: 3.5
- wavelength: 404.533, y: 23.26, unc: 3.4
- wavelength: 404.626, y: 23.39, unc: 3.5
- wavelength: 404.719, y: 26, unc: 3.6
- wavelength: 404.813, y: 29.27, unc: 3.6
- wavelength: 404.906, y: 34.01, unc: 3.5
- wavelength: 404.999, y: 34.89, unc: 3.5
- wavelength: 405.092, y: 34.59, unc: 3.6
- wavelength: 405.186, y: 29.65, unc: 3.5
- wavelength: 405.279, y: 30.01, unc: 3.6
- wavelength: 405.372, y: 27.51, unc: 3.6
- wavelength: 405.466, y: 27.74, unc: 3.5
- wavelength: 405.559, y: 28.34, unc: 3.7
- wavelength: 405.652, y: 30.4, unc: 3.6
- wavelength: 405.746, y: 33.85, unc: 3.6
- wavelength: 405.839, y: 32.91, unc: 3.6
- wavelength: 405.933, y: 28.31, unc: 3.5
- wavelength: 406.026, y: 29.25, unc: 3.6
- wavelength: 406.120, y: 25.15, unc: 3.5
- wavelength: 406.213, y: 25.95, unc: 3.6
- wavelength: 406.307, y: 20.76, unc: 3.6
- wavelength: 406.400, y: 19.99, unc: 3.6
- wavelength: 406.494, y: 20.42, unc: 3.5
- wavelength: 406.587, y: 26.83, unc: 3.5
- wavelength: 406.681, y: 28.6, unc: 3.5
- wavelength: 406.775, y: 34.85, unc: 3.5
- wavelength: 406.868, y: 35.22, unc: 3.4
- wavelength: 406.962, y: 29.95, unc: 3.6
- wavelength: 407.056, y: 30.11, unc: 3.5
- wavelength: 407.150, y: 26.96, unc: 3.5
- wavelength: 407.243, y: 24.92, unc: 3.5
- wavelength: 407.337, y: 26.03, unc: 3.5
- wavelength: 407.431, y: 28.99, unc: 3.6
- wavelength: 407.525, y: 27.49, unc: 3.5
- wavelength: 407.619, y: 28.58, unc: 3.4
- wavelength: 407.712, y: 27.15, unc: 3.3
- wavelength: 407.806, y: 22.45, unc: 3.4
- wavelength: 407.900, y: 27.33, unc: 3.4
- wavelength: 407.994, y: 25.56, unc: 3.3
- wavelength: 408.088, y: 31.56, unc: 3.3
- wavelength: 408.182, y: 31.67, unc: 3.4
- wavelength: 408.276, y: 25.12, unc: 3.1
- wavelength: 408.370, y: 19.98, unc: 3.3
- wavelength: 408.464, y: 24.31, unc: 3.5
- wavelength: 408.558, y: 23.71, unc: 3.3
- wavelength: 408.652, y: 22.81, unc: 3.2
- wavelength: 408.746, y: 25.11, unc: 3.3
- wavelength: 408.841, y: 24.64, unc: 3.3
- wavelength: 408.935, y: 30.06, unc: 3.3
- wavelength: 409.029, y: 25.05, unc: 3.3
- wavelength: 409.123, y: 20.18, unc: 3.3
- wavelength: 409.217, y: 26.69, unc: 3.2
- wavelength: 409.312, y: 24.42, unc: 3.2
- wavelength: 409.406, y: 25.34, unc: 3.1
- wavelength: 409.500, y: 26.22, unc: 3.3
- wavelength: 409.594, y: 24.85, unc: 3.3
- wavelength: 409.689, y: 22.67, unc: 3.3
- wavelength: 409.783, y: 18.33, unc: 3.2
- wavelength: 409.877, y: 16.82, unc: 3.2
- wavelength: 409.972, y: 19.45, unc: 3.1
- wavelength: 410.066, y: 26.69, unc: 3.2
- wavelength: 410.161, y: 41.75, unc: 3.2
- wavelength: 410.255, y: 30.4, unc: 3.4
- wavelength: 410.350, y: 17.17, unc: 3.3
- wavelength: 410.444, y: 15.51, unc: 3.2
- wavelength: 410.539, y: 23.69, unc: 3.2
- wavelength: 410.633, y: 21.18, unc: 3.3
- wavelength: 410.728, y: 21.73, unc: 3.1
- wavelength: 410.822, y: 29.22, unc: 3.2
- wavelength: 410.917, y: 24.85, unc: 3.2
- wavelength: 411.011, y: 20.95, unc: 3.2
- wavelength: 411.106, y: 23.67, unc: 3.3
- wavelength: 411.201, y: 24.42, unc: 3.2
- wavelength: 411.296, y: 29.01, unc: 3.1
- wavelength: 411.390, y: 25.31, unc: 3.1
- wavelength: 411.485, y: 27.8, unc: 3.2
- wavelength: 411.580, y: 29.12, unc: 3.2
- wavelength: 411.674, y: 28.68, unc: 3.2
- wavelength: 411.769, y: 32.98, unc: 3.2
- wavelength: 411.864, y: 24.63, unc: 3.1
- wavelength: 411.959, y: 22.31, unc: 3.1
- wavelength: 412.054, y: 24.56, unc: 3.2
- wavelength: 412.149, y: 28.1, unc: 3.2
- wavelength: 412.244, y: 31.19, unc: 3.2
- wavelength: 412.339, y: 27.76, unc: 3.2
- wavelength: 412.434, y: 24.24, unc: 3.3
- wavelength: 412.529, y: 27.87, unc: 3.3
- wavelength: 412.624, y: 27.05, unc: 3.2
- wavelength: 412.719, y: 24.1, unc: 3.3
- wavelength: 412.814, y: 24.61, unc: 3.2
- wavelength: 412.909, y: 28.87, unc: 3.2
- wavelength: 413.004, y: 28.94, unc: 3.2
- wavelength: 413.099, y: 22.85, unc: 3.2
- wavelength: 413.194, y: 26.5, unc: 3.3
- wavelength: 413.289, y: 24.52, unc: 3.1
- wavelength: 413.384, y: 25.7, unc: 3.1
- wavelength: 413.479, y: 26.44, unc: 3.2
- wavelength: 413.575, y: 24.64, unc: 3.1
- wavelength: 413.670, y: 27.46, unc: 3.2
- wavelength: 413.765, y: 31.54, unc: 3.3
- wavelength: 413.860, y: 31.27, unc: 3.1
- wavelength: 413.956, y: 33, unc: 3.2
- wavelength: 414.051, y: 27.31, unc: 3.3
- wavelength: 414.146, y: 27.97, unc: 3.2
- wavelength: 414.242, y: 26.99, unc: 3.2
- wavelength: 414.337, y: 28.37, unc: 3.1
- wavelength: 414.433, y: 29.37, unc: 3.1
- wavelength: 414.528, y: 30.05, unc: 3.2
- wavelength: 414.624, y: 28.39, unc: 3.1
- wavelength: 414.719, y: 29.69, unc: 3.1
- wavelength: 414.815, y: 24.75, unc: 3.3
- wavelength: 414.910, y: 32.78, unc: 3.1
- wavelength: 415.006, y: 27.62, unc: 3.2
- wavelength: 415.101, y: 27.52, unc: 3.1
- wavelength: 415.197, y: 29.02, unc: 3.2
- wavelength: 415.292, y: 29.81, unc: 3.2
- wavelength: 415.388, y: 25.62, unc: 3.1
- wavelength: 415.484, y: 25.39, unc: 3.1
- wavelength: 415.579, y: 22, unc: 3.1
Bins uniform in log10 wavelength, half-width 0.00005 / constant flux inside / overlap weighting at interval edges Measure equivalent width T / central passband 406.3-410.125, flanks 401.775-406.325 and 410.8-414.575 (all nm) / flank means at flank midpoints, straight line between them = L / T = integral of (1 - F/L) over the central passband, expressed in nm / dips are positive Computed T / 0.27 nm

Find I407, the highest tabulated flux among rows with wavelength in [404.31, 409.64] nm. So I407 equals 35.22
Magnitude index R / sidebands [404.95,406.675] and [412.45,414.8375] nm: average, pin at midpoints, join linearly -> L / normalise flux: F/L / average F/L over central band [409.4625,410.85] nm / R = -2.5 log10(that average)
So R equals 0.18 mag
